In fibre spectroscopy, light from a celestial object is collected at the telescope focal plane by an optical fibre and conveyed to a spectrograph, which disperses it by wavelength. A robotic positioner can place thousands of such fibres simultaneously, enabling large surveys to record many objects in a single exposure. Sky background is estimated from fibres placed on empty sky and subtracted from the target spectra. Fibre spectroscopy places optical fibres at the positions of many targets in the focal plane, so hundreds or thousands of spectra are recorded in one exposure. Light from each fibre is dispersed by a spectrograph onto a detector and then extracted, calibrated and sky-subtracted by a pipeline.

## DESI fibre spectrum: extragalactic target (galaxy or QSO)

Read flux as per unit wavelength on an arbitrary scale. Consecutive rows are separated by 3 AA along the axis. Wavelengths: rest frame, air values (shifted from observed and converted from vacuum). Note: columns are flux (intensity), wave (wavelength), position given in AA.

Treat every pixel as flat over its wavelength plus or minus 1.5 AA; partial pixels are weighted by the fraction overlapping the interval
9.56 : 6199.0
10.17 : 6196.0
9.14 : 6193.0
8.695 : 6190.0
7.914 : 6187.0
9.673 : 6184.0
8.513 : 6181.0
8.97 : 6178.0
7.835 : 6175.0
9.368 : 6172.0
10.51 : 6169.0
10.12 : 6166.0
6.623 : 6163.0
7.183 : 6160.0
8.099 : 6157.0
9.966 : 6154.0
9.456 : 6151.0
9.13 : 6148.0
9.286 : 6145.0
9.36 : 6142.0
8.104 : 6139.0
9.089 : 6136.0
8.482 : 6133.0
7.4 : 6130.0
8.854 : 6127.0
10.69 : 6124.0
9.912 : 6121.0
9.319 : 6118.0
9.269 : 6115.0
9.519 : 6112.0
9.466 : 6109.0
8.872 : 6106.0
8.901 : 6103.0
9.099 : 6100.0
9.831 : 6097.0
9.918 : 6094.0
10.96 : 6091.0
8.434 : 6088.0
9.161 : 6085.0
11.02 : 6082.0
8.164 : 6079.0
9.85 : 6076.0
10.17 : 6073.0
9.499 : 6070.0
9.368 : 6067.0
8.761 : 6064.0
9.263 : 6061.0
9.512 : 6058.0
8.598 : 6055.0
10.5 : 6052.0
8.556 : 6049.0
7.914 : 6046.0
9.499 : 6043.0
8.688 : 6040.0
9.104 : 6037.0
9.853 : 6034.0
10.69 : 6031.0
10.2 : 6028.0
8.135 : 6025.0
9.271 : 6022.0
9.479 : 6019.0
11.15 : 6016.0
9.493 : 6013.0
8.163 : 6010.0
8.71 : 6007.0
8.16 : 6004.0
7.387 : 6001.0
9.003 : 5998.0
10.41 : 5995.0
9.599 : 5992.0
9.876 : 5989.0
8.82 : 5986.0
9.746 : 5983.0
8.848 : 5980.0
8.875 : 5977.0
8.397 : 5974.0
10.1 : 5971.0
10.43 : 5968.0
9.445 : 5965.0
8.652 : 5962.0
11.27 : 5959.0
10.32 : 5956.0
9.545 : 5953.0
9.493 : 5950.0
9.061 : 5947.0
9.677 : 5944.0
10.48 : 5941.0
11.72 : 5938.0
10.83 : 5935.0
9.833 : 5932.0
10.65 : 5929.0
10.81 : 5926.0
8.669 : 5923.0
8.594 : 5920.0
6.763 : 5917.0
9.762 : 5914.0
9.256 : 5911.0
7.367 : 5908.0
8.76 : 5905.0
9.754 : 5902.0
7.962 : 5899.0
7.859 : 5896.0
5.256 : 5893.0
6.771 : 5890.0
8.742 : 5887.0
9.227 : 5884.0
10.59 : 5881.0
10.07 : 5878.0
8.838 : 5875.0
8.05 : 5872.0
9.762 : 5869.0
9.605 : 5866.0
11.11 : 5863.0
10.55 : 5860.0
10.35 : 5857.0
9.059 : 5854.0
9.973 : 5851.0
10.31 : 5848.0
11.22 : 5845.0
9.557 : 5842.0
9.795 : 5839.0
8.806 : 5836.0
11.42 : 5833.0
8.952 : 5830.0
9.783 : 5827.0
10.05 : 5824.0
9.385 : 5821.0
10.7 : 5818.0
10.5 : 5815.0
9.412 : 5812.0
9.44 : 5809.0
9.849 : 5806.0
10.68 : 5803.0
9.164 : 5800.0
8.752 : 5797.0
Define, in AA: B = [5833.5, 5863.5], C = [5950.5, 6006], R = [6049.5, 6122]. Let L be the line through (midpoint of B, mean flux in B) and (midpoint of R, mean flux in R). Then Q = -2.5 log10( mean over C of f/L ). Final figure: 0.04 mag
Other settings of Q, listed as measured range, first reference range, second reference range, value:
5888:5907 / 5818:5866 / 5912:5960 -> 0.27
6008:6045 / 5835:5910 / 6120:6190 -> -0.05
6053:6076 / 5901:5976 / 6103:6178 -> -0.02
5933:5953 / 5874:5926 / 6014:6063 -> -0.15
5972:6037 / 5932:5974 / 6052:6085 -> 0.06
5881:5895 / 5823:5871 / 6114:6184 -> 0.25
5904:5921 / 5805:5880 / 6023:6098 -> 0.16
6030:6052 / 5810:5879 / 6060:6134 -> 0.03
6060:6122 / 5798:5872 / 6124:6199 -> -0.04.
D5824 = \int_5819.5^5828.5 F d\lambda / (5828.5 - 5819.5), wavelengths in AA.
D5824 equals 9.74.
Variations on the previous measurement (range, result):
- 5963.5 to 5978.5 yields 9.45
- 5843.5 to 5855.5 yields 10.1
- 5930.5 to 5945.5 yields 10.5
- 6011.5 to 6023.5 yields 9.85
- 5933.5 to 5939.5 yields 11.3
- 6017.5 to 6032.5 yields 9.55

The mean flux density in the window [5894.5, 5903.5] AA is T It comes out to 8.52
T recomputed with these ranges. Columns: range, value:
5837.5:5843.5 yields 9.68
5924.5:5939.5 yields 10.8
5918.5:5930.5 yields 9.68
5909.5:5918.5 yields 8.59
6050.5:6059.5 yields 9.54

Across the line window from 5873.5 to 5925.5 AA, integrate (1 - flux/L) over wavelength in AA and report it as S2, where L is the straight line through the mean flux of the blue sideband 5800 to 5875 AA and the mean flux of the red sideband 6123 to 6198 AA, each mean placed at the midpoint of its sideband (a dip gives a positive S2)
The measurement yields 6.3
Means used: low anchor 9.89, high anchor 8.9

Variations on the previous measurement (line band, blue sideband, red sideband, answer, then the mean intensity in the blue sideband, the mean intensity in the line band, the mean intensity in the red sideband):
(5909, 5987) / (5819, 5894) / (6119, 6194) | -2.29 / 9.53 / 9.61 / 8.9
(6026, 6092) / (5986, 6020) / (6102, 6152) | -1.85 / 9.2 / 9.42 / 9.12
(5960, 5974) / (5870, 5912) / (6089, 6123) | -1.15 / 8.47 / 9.58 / 9.55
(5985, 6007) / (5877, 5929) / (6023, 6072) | 0.06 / 8.65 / 9.02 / 9.27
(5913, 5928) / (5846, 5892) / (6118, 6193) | 0.71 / 9.51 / 8.95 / 8.9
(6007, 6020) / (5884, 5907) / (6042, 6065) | -1.01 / 7.95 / 9.48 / 9.07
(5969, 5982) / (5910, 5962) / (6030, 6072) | 0.64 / 9.78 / 9.13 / 9.27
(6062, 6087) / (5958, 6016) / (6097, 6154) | -0.74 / 9.26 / 9.47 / 9.16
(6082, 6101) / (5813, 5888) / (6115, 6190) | -1.23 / 9.86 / 9.69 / 8.91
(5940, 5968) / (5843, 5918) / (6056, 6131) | -1.78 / 9.1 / 9.79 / 9.42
